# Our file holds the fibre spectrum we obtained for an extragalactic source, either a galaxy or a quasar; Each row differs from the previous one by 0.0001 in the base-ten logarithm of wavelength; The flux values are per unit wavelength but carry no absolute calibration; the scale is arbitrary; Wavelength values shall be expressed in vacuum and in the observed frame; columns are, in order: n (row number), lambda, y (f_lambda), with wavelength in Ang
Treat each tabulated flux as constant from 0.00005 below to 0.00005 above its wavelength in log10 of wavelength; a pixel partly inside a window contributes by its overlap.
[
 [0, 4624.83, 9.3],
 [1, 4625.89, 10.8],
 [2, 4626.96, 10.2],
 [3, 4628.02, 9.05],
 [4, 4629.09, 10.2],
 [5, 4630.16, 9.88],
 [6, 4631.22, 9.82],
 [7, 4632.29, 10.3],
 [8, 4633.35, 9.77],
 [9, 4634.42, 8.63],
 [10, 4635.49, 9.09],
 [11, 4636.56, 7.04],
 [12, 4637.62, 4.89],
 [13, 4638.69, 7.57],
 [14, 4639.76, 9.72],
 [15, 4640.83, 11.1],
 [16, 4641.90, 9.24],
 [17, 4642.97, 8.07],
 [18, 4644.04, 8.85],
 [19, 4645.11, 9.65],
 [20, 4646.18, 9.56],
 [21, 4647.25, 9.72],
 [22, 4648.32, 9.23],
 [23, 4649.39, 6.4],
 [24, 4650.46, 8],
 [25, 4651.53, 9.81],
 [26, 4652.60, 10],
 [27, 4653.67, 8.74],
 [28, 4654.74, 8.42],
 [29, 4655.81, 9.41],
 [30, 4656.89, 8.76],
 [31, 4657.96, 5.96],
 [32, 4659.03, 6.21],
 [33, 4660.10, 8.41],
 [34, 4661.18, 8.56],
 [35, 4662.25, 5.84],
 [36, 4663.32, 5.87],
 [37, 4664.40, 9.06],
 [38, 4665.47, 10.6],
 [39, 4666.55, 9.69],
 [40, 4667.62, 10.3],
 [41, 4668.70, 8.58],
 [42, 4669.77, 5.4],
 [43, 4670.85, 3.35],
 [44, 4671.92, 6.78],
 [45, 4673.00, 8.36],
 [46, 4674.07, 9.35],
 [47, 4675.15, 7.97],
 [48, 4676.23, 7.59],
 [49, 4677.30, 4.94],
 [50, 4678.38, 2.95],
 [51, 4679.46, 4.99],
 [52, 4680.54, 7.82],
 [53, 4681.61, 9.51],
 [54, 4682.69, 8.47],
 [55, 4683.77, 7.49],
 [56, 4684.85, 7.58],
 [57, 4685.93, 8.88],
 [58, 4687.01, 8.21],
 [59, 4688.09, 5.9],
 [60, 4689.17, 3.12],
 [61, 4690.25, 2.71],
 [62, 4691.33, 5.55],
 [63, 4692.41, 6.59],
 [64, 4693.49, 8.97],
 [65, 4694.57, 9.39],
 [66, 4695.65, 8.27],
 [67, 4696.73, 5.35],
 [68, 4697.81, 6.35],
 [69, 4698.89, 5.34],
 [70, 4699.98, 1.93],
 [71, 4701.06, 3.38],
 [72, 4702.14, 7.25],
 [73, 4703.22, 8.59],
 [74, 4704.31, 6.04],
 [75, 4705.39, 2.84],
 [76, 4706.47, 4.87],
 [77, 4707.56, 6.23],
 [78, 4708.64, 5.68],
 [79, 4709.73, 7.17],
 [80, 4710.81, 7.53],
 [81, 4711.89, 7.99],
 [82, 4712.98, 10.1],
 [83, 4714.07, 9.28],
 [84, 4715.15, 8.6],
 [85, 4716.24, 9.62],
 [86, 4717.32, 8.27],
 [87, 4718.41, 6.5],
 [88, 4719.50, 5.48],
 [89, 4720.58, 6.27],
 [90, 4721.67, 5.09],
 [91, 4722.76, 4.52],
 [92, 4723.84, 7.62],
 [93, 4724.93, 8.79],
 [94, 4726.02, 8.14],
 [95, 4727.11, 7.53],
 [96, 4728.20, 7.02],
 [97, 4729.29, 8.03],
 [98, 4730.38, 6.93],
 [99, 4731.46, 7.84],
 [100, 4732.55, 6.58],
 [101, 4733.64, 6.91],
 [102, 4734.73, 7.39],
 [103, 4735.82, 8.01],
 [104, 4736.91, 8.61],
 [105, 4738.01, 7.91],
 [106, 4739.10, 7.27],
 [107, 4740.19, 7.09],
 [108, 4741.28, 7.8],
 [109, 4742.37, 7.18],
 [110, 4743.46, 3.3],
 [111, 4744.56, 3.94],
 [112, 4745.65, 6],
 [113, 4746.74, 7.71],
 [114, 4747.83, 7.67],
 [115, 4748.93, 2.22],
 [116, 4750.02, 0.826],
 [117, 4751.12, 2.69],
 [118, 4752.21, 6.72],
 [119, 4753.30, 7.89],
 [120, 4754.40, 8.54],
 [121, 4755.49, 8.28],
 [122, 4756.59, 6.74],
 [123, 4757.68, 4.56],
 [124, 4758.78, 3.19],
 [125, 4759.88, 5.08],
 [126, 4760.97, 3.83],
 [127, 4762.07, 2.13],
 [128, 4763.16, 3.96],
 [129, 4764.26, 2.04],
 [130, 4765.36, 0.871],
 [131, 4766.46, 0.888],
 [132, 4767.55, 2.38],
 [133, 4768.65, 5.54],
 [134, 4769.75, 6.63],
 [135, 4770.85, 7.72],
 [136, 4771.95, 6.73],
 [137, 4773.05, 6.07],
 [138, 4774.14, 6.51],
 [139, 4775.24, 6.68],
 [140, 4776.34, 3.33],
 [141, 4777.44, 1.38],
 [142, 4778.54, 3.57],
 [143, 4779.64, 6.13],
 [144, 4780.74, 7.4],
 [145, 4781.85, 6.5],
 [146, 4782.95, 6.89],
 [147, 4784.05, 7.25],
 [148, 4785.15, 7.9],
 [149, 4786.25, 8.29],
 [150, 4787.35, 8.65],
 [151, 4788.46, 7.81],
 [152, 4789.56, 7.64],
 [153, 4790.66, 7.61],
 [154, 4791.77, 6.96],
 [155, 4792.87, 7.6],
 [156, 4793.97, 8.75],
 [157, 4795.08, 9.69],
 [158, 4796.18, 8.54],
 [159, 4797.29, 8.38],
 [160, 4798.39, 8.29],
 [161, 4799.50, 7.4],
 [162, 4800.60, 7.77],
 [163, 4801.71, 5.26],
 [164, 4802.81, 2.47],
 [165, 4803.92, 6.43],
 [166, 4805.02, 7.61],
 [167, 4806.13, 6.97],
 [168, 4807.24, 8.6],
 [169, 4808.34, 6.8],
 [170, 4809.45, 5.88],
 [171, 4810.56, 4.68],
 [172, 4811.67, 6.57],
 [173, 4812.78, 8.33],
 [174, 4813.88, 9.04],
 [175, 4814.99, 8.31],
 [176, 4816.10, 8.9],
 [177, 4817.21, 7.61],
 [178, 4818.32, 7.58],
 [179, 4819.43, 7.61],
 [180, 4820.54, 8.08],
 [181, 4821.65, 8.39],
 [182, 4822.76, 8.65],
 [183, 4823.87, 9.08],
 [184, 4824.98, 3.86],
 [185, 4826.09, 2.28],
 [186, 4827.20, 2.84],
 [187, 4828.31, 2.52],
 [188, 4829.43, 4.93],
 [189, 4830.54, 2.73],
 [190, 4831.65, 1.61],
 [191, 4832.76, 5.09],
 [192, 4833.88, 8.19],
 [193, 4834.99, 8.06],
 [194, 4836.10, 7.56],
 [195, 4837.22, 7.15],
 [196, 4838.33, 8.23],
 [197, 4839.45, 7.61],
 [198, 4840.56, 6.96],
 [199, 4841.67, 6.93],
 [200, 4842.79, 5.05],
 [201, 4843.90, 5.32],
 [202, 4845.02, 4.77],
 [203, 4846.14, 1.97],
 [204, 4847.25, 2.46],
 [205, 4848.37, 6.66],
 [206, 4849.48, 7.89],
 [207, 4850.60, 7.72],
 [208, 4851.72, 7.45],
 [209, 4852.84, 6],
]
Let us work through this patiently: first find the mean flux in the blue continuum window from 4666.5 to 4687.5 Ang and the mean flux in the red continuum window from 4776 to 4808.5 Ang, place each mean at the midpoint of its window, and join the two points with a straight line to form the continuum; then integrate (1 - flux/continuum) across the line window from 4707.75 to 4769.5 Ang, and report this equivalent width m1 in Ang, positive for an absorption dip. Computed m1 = 8.5 Ang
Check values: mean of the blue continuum 7.36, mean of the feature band 6.17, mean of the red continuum 6.96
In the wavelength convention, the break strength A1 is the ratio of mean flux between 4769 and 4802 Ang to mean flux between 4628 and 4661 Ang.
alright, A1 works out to 0.8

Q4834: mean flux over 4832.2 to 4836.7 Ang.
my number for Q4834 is 7.21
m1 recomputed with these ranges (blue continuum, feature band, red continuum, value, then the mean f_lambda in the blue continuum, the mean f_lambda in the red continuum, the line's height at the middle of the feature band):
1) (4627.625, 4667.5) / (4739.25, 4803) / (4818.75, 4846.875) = 7.7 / 8.69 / 5.8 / 6.77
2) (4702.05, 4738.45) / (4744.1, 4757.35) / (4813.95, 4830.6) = 2.3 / 7.21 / 6.41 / 6.97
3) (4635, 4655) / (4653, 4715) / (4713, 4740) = 8.2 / 8.69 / 7.47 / 8.11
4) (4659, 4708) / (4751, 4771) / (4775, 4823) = 6.6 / 6.77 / 7.13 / 7.02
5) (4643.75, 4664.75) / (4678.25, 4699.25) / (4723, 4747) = 2.8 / 8.31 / 7.12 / 7.8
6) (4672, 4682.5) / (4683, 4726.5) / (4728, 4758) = 0.9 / 7.09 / 6.5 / 6.84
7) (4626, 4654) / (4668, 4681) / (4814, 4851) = 3.0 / 9.05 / 6.17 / 8.53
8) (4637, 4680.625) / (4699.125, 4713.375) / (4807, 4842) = 2.8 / 7.94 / 6.56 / 7.55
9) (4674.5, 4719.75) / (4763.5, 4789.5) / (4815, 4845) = 3.6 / 6.71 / 6.27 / 6.45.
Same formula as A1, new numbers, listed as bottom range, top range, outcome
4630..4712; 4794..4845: 0.89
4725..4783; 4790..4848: 1.14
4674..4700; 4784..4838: 1.04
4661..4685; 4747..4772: 0.63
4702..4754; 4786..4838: 1.02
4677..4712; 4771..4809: 1.10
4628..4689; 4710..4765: 0.79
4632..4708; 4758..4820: 0.85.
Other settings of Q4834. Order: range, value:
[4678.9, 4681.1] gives 6.42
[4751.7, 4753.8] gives 7.32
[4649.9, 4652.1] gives 8.91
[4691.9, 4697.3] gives 7.72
